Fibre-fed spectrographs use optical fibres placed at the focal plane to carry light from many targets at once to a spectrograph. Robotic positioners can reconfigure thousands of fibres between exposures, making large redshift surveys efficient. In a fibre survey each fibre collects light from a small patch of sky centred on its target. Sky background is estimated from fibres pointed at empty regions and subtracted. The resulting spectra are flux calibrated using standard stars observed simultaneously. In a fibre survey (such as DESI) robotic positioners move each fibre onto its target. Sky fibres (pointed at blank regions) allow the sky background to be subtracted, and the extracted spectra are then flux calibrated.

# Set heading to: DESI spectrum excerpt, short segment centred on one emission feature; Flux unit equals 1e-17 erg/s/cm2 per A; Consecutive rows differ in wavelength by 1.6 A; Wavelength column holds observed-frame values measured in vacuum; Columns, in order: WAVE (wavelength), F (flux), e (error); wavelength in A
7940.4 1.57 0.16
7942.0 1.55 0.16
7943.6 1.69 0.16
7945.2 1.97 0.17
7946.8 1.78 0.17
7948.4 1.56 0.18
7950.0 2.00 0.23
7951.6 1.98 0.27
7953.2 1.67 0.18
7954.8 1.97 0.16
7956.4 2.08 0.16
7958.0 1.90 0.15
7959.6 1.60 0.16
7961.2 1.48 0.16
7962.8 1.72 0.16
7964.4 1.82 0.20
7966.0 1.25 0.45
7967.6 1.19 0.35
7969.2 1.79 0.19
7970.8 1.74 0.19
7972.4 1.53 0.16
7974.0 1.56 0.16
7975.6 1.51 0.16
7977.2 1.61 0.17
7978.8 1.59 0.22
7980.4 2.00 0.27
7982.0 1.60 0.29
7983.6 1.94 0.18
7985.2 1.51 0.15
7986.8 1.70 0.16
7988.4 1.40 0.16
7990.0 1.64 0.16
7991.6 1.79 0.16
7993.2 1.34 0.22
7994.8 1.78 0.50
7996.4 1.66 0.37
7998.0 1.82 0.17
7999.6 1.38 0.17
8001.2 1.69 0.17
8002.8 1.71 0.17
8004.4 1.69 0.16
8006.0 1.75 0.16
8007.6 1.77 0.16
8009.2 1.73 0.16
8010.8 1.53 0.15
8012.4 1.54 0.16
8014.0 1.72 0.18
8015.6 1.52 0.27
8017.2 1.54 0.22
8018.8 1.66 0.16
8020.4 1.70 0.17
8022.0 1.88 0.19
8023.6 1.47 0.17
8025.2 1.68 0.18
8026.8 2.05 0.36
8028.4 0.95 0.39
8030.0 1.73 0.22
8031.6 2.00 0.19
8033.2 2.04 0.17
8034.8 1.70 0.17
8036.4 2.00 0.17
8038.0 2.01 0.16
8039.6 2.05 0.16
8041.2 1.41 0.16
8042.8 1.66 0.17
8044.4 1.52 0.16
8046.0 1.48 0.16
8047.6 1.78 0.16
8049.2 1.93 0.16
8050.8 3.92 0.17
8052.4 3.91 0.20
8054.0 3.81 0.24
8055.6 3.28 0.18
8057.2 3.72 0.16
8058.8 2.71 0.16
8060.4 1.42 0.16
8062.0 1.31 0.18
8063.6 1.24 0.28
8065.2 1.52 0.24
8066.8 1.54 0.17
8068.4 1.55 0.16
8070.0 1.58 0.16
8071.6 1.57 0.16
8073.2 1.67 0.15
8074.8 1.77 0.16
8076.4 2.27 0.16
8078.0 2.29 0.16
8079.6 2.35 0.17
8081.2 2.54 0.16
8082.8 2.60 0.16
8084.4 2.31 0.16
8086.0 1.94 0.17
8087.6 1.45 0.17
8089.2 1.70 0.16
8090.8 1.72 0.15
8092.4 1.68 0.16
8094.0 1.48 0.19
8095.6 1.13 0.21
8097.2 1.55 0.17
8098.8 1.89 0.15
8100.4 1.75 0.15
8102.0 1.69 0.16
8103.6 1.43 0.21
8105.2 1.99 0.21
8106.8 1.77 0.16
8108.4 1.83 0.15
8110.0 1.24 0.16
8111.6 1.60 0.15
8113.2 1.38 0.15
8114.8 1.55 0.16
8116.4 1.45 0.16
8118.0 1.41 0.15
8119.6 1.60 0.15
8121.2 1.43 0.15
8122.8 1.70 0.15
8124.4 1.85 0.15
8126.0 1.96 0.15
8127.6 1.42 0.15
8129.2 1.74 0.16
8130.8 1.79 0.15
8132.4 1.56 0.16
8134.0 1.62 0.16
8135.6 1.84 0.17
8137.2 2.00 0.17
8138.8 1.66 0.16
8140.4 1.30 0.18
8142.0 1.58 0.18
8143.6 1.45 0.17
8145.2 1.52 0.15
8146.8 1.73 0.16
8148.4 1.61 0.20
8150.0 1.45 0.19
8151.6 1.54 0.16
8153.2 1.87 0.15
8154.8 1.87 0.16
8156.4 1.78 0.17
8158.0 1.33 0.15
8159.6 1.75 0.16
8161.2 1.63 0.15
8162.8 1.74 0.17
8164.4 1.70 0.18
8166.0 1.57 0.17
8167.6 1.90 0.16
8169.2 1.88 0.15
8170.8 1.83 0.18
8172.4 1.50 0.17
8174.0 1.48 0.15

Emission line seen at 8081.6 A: [N II]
